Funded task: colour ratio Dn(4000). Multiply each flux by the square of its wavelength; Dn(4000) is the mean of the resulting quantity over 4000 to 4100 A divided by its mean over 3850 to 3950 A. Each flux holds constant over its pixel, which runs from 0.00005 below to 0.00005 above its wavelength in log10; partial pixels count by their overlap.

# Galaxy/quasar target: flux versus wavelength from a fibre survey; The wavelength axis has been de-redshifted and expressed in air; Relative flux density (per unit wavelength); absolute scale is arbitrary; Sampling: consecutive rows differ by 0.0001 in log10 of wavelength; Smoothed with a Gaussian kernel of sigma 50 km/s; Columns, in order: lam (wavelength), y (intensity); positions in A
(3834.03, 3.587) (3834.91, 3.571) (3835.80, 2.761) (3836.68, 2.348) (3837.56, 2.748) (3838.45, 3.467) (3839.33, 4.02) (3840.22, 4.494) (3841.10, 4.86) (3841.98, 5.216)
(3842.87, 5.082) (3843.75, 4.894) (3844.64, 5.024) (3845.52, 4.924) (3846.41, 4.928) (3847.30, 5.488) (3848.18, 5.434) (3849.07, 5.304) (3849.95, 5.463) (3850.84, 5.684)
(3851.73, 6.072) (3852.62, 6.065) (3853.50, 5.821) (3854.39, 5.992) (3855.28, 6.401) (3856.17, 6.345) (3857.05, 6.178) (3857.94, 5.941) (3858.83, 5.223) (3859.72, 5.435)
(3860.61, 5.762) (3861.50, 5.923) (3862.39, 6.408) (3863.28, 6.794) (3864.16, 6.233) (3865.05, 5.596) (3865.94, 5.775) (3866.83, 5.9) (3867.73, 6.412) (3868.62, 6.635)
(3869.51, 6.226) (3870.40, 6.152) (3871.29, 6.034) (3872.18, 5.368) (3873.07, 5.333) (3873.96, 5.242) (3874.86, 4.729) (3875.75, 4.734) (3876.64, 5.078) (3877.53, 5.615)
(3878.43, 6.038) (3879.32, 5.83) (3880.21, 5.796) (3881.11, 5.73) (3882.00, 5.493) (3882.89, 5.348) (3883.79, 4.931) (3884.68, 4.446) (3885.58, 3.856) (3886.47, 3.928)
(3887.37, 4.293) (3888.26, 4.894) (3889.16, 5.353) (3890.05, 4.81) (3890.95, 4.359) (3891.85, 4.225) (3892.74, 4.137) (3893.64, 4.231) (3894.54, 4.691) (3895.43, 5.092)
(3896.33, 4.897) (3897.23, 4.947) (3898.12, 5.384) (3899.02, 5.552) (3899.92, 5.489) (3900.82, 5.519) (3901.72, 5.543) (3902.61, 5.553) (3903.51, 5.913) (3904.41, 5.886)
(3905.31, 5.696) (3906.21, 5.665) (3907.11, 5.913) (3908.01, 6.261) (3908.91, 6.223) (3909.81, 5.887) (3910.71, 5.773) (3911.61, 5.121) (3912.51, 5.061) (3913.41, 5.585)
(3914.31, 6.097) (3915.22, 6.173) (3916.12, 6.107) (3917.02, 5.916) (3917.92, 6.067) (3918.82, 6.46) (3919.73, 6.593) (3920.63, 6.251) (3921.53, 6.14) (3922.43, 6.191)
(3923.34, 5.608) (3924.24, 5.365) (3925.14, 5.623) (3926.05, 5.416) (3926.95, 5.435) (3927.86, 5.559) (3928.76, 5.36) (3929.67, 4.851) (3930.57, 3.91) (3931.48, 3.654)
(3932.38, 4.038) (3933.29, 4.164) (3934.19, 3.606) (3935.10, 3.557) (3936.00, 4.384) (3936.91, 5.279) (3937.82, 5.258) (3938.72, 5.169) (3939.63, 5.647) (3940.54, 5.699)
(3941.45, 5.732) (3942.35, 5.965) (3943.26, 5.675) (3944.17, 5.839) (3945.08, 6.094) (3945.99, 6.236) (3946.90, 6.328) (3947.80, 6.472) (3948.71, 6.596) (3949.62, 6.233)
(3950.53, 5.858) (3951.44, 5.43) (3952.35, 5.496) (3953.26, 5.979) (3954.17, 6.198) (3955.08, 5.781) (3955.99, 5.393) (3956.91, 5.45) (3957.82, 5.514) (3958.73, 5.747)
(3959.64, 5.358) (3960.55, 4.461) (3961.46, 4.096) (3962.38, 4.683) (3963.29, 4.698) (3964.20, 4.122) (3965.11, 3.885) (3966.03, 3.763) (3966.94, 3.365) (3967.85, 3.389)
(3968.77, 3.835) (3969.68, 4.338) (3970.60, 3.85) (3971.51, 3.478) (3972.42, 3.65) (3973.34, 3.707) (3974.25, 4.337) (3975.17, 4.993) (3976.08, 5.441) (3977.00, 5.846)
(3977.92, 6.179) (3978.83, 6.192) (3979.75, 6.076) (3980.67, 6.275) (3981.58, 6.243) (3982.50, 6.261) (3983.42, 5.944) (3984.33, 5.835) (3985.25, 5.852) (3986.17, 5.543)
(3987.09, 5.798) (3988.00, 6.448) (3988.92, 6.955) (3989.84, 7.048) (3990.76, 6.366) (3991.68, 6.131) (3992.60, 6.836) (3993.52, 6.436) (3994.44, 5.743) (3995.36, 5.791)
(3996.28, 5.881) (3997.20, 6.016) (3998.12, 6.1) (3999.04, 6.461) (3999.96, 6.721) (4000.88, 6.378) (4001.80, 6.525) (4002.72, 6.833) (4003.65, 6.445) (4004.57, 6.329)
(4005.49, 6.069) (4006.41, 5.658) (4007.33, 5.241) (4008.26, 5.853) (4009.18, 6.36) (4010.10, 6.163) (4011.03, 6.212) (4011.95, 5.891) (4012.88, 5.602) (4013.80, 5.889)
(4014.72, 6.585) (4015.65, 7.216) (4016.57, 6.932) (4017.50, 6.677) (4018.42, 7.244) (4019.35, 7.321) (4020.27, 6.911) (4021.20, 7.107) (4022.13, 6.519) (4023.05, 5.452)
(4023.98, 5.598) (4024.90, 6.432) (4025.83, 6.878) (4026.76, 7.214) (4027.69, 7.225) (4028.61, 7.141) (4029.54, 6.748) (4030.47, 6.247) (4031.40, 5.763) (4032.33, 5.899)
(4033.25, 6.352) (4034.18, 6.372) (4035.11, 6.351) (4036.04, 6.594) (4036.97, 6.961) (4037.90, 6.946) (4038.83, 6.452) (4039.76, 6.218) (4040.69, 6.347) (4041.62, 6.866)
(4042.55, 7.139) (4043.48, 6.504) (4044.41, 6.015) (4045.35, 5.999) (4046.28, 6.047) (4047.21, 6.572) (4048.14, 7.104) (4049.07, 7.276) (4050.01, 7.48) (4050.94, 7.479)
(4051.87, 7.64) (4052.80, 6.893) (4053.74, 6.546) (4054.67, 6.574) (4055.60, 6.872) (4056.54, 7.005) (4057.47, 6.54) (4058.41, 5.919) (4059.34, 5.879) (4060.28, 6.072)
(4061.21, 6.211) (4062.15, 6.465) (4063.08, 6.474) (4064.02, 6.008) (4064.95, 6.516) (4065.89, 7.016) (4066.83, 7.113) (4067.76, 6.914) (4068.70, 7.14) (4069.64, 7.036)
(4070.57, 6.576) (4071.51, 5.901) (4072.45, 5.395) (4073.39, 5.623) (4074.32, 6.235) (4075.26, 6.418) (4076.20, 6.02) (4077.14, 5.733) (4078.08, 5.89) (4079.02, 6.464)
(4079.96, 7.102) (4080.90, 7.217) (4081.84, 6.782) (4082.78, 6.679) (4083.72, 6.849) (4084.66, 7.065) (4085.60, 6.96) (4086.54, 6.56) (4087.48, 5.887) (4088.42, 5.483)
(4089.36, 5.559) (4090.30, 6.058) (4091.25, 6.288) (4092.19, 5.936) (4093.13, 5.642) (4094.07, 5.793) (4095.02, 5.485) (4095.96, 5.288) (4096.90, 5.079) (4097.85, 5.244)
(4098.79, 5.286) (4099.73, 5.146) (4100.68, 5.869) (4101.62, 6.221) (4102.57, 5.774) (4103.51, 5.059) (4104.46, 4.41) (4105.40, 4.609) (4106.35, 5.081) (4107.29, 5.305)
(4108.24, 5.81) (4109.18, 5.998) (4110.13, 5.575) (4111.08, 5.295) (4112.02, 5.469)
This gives 1.3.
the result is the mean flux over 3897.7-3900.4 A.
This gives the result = 5.46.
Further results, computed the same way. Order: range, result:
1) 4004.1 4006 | 6.21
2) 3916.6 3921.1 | 6.26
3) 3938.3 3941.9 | 5.56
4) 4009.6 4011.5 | 6.19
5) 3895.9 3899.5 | 5.2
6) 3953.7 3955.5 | 6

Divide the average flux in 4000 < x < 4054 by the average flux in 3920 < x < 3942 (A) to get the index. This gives 1.3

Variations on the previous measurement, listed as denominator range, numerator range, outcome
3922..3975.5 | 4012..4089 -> 1.31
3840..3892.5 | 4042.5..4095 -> 1.19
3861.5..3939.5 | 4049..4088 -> 1.22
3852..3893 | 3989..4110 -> 1.15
